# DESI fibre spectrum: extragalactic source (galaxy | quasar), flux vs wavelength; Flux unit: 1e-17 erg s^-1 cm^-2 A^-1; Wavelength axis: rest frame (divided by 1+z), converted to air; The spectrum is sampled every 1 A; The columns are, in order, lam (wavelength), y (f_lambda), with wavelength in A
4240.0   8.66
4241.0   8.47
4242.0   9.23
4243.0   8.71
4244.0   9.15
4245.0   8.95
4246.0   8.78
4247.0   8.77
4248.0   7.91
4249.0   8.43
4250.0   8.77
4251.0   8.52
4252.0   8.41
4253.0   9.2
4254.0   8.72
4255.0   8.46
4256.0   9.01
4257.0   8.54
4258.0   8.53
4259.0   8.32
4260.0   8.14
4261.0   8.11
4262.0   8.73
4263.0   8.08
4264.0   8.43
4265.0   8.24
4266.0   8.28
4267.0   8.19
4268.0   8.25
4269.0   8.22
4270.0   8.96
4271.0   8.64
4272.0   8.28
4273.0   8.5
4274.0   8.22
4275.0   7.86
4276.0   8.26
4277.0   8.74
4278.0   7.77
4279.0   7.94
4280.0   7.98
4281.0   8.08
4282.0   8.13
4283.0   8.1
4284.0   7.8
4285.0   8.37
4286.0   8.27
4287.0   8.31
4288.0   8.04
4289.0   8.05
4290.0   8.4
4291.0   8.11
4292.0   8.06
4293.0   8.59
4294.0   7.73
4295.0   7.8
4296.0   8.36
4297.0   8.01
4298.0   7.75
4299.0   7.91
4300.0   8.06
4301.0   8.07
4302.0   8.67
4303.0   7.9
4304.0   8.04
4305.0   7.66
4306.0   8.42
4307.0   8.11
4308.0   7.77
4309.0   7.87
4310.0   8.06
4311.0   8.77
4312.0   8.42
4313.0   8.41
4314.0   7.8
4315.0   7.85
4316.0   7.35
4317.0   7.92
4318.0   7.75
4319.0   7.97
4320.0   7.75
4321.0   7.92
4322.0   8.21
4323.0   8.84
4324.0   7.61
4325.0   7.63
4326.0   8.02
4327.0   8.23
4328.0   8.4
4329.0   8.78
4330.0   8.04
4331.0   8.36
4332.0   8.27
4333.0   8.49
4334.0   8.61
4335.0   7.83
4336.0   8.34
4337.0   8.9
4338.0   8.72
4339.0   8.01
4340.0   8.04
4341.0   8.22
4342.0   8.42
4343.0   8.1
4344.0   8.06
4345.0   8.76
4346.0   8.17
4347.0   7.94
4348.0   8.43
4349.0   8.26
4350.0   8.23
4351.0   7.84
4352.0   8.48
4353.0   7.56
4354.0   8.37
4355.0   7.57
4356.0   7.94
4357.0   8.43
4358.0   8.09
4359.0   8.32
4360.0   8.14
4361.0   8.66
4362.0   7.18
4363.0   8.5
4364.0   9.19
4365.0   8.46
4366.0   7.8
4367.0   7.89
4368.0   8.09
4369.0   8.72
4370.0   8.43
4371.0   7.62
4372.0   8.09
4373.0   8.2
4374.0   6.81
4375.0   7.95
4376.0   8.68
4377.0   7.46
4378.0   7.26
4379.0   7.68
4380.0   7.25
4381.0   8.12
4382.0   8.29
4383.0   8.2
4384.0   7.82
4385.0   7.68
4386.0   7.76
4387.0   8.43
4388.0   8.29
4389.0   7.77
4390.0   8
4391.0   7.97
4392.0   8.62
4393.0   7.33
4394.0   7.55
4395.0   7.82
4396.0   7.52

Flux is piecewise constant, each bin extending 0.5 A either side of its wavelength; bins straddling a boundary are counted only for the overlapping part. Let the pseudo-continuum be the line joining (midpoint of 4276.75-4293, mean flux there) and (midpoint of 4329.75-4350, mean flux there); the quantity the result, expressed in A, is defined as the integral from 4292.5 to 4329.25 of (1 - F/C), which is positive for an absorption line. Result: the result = 0.7 A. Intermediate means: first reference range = 8.14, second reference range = 8.3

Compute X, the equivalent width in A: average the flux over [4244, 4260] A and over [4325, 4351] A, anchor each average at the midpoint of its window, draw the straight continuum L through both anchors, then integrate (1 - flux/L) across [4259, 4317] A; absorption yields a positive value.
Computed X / 2.2 A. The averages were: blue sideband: 8.62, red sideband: 8.28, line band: 8.16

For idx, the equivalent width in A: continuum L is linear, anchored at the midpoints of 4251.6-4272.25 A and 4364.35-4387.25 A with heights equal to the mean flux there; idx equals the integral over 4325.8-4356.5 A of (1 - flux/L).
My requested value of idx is -0.5 A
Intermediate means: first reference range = 8.47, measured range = 8.24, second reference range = 7.95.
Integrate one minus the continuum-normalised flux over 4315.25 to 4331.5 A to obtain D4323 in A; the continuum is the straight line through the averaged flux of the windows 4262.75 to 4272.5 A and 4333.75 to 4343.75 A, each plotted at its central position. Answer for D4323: 0.5 A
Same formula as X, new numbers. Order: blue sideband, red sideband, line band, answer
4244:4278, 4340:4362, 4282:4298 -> 0.5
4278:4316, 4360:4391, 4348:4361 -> -0.2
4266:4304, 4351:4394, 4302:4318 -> 0.2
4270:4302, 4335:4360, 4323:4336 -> 0.0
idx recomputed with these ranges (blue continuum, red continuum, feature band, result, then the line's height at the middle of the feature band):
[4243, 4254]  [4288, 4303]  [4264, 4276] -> 0.1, 8.42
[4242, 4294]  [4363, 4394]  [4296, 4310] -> 0.4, 8.26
